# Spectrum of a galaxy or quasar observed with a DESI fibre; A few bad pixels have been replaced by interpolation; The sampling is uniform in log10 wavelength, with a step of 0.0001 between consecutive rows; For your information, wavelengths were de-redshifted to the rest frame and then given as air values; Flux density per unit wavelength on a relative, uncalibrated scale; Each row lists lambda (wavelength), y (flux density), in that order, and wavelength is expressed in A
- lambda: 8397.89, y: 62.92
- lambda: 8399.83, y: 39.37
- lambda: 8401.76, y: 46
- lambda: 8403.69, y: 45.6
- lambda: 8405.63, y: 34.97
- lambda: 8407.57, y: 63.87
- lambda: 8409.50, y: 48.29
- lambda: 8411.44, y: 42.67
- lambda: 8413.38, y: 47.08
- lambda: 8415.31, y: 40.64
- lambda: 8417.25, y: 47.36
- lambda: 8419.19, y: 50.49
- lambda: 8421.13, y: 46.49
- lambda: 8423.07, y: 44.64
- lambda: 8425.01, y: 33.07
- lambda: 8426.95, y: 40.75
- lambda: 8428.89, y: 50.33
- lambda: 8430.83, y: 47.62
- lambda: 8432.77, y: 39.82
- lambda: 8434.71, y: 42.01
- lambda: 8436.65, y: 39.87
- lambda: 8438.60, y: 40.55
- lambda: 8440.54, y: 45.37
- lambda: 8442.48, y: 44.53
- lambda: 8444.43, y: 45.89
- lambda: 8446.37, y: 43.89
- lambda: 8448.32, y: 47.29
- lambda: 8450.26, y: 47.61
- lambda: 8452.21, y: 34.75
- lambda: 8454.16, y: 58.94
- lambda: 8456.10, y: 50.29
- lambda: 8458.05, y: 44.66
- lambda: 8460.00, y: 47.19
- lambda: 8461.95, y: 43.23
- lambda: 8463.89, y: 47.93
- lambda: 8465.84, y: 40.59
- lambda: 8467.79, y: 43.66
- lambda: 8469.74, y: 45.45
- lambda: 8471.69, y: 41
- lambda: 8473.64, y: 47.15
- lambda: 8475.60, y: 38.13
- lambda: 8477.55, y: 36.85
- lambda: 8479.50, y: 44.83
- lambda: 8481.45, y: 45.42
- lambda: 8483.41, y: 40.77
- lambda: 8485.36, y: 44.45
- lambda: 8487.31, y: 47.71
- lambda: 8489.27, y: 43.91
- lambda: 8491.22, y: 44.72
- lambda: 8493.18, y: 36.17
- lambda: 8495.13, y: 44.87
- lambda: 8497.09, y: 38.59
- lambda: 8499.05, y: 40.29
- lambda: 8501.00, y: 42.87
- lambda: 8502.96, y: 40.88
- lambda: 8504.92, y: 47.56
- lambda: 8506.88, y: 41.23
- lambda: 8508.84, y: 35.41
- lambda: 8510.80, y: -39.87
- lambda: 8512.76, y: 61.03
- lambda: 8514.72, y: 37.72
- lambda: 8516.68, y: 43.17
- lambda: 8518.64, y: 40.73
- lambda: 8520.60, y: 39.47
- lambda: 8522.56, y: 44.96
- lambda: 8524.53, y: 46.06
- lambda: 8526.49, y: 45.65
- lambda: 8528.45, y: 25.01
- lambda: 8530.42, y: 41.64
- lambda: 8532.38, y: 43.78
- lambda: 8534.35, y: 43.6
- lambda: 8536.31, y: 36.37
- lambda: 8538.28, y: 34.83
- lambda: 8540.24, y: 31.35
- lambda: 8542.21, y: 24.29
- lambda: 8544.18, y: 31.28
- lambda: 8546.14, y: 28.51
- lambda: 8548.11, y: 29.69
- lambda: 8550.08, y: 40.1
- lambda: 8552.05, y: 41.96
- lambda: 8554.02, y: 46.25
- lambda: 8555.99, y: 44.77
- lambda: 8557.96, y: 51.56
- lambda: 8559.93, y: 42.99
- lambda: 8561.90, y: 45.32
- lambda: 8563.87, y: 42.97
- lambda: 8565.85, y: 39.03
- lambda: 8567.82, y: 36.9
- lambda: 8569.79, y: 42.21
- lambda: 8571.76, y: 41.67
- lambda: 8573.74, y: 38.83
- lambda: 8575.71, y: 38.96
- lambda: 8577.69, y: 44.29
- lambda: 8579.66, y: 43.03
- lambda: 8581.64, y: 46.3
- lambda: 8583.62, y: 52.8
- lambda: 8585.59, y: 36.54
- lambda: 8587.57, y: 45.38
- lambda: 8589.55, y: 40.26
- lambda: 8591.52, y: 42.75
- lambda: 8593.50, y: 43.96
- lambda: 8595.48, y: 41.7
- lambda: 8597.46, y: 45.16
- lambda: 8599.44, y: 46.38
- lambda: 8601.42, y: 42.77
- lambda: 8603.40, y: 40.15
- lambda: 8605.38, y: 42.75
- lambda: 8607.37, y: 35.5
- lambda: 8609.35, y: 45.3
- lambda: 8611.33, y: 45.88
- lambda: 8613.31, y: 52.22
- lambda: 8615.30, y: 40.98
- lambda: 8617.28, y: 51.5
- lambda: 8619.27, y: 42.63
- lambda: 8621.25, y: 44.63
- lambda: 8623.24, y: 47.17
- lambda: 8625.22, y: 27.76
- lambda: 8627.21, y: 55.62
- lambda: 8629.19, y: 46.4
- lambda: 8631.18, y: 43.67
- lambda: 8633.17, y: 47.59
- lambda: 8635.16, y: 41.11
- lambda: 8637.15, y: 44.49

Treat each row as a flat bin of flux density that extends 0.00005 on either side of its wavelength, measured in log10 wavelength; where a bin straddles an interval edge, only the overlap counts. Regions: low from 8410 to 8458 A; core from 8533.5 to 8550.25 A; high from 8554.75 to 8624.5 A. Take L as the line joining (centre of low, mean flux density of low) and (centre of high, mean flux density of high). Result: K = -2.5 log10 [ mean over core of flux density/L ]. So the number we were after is 0.31 mag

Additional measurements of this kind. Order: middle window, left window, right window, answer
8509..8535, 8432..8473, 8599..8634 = 0.22 mag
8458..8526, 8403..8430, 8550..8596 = 0.09 mag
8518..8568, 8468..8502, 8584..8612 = 0.09 mag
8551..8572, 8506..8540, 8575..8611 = -0.08 mag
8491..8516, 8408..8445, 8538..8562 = 0.12 mag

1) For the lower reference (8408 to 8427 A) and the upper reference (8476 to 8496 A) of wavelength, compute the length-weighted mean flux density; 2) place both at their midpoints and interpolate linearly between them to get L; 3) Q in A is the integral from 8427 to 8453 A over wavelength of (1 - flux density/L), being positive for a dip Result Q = 0.3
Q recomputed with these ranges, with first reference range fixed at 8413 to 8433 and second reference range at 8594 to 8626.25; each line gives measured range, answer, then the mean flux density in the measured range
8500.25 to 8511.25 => 3.3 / 30.9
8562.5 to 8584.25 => 0.6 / 42.3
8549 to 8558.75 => -0.2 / 44.6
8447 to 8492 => -0.4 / 44.6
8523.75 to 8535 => 0.8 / 40.8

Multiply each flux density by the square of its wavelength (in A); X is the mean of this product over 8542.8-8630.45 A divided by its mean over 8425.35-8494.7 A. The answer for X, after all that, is 1.00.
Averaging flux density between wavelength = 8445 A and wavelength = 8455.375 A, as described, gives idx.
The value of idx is 46.6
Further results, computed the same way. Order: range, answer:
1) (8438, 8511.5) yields 41.7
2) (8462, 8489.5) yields 43.4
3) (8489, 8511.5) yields 35.3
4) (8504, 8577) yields 38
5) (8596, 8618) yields 44.3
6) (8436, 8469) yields 45.1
